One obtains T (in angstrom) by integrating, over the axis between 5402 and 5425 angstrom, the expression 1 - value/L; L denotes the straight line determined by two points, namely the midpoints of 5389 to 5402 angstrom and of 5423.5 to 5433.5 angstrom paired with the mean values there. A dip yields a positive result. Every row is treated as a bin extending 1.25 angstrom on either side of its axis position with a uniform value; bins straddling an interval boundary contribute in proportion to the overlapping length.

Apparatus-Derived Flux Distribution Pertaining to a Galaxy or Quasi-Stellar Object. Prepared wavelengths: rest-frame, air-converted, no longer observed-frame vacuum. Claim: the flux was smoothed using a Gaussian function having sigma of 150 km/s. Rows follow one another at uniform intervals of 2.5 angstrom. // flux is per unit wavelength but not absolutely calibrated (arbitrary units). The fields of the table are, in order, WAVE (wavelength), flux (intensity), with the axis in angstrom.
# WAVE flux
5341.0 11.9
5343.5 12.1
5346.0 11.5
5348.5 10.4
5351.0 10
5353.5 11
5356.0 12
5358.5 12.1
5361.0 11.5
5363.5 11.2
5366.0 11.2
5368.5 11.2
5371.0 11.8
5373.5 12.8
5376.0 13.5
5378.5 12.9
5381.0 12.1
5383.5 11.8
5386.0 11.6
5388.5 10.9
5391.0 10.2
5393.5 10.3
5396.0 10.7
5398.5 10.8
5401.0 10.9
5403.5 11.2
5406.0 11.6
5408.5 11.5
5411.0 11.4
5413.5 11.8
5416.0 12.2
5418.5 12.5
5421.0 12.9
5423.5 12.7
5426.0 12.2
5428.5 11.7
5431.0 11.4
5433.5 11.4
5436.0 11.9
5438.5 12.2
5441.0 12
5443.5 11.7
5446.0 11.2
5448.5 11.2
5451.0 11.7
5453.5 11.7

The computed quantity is -1.4 angstrom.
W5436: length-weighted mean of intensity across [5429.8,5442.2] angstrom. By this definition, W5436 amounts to 11.8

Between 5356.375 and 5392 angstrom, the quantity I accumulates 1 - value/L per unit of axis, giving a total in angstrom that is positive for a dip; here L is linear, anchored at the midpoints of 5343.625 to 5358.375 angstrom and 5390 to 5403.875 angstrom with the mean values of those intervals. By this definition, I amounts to -2.89 angstrom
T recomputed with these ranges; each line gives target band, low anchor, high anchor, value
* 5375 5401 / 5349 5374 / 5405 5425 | 0.67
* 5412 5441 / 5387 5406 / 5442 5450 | -2.39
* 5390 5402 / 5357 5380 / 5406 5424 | 1.47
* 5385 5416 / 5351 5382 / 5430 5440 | 1.80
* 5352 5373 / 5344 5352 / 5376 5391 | -0.57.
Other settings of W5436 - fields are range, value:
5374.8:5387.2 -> 12.4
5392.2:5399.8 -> 10.6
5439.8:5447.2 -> 11.6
